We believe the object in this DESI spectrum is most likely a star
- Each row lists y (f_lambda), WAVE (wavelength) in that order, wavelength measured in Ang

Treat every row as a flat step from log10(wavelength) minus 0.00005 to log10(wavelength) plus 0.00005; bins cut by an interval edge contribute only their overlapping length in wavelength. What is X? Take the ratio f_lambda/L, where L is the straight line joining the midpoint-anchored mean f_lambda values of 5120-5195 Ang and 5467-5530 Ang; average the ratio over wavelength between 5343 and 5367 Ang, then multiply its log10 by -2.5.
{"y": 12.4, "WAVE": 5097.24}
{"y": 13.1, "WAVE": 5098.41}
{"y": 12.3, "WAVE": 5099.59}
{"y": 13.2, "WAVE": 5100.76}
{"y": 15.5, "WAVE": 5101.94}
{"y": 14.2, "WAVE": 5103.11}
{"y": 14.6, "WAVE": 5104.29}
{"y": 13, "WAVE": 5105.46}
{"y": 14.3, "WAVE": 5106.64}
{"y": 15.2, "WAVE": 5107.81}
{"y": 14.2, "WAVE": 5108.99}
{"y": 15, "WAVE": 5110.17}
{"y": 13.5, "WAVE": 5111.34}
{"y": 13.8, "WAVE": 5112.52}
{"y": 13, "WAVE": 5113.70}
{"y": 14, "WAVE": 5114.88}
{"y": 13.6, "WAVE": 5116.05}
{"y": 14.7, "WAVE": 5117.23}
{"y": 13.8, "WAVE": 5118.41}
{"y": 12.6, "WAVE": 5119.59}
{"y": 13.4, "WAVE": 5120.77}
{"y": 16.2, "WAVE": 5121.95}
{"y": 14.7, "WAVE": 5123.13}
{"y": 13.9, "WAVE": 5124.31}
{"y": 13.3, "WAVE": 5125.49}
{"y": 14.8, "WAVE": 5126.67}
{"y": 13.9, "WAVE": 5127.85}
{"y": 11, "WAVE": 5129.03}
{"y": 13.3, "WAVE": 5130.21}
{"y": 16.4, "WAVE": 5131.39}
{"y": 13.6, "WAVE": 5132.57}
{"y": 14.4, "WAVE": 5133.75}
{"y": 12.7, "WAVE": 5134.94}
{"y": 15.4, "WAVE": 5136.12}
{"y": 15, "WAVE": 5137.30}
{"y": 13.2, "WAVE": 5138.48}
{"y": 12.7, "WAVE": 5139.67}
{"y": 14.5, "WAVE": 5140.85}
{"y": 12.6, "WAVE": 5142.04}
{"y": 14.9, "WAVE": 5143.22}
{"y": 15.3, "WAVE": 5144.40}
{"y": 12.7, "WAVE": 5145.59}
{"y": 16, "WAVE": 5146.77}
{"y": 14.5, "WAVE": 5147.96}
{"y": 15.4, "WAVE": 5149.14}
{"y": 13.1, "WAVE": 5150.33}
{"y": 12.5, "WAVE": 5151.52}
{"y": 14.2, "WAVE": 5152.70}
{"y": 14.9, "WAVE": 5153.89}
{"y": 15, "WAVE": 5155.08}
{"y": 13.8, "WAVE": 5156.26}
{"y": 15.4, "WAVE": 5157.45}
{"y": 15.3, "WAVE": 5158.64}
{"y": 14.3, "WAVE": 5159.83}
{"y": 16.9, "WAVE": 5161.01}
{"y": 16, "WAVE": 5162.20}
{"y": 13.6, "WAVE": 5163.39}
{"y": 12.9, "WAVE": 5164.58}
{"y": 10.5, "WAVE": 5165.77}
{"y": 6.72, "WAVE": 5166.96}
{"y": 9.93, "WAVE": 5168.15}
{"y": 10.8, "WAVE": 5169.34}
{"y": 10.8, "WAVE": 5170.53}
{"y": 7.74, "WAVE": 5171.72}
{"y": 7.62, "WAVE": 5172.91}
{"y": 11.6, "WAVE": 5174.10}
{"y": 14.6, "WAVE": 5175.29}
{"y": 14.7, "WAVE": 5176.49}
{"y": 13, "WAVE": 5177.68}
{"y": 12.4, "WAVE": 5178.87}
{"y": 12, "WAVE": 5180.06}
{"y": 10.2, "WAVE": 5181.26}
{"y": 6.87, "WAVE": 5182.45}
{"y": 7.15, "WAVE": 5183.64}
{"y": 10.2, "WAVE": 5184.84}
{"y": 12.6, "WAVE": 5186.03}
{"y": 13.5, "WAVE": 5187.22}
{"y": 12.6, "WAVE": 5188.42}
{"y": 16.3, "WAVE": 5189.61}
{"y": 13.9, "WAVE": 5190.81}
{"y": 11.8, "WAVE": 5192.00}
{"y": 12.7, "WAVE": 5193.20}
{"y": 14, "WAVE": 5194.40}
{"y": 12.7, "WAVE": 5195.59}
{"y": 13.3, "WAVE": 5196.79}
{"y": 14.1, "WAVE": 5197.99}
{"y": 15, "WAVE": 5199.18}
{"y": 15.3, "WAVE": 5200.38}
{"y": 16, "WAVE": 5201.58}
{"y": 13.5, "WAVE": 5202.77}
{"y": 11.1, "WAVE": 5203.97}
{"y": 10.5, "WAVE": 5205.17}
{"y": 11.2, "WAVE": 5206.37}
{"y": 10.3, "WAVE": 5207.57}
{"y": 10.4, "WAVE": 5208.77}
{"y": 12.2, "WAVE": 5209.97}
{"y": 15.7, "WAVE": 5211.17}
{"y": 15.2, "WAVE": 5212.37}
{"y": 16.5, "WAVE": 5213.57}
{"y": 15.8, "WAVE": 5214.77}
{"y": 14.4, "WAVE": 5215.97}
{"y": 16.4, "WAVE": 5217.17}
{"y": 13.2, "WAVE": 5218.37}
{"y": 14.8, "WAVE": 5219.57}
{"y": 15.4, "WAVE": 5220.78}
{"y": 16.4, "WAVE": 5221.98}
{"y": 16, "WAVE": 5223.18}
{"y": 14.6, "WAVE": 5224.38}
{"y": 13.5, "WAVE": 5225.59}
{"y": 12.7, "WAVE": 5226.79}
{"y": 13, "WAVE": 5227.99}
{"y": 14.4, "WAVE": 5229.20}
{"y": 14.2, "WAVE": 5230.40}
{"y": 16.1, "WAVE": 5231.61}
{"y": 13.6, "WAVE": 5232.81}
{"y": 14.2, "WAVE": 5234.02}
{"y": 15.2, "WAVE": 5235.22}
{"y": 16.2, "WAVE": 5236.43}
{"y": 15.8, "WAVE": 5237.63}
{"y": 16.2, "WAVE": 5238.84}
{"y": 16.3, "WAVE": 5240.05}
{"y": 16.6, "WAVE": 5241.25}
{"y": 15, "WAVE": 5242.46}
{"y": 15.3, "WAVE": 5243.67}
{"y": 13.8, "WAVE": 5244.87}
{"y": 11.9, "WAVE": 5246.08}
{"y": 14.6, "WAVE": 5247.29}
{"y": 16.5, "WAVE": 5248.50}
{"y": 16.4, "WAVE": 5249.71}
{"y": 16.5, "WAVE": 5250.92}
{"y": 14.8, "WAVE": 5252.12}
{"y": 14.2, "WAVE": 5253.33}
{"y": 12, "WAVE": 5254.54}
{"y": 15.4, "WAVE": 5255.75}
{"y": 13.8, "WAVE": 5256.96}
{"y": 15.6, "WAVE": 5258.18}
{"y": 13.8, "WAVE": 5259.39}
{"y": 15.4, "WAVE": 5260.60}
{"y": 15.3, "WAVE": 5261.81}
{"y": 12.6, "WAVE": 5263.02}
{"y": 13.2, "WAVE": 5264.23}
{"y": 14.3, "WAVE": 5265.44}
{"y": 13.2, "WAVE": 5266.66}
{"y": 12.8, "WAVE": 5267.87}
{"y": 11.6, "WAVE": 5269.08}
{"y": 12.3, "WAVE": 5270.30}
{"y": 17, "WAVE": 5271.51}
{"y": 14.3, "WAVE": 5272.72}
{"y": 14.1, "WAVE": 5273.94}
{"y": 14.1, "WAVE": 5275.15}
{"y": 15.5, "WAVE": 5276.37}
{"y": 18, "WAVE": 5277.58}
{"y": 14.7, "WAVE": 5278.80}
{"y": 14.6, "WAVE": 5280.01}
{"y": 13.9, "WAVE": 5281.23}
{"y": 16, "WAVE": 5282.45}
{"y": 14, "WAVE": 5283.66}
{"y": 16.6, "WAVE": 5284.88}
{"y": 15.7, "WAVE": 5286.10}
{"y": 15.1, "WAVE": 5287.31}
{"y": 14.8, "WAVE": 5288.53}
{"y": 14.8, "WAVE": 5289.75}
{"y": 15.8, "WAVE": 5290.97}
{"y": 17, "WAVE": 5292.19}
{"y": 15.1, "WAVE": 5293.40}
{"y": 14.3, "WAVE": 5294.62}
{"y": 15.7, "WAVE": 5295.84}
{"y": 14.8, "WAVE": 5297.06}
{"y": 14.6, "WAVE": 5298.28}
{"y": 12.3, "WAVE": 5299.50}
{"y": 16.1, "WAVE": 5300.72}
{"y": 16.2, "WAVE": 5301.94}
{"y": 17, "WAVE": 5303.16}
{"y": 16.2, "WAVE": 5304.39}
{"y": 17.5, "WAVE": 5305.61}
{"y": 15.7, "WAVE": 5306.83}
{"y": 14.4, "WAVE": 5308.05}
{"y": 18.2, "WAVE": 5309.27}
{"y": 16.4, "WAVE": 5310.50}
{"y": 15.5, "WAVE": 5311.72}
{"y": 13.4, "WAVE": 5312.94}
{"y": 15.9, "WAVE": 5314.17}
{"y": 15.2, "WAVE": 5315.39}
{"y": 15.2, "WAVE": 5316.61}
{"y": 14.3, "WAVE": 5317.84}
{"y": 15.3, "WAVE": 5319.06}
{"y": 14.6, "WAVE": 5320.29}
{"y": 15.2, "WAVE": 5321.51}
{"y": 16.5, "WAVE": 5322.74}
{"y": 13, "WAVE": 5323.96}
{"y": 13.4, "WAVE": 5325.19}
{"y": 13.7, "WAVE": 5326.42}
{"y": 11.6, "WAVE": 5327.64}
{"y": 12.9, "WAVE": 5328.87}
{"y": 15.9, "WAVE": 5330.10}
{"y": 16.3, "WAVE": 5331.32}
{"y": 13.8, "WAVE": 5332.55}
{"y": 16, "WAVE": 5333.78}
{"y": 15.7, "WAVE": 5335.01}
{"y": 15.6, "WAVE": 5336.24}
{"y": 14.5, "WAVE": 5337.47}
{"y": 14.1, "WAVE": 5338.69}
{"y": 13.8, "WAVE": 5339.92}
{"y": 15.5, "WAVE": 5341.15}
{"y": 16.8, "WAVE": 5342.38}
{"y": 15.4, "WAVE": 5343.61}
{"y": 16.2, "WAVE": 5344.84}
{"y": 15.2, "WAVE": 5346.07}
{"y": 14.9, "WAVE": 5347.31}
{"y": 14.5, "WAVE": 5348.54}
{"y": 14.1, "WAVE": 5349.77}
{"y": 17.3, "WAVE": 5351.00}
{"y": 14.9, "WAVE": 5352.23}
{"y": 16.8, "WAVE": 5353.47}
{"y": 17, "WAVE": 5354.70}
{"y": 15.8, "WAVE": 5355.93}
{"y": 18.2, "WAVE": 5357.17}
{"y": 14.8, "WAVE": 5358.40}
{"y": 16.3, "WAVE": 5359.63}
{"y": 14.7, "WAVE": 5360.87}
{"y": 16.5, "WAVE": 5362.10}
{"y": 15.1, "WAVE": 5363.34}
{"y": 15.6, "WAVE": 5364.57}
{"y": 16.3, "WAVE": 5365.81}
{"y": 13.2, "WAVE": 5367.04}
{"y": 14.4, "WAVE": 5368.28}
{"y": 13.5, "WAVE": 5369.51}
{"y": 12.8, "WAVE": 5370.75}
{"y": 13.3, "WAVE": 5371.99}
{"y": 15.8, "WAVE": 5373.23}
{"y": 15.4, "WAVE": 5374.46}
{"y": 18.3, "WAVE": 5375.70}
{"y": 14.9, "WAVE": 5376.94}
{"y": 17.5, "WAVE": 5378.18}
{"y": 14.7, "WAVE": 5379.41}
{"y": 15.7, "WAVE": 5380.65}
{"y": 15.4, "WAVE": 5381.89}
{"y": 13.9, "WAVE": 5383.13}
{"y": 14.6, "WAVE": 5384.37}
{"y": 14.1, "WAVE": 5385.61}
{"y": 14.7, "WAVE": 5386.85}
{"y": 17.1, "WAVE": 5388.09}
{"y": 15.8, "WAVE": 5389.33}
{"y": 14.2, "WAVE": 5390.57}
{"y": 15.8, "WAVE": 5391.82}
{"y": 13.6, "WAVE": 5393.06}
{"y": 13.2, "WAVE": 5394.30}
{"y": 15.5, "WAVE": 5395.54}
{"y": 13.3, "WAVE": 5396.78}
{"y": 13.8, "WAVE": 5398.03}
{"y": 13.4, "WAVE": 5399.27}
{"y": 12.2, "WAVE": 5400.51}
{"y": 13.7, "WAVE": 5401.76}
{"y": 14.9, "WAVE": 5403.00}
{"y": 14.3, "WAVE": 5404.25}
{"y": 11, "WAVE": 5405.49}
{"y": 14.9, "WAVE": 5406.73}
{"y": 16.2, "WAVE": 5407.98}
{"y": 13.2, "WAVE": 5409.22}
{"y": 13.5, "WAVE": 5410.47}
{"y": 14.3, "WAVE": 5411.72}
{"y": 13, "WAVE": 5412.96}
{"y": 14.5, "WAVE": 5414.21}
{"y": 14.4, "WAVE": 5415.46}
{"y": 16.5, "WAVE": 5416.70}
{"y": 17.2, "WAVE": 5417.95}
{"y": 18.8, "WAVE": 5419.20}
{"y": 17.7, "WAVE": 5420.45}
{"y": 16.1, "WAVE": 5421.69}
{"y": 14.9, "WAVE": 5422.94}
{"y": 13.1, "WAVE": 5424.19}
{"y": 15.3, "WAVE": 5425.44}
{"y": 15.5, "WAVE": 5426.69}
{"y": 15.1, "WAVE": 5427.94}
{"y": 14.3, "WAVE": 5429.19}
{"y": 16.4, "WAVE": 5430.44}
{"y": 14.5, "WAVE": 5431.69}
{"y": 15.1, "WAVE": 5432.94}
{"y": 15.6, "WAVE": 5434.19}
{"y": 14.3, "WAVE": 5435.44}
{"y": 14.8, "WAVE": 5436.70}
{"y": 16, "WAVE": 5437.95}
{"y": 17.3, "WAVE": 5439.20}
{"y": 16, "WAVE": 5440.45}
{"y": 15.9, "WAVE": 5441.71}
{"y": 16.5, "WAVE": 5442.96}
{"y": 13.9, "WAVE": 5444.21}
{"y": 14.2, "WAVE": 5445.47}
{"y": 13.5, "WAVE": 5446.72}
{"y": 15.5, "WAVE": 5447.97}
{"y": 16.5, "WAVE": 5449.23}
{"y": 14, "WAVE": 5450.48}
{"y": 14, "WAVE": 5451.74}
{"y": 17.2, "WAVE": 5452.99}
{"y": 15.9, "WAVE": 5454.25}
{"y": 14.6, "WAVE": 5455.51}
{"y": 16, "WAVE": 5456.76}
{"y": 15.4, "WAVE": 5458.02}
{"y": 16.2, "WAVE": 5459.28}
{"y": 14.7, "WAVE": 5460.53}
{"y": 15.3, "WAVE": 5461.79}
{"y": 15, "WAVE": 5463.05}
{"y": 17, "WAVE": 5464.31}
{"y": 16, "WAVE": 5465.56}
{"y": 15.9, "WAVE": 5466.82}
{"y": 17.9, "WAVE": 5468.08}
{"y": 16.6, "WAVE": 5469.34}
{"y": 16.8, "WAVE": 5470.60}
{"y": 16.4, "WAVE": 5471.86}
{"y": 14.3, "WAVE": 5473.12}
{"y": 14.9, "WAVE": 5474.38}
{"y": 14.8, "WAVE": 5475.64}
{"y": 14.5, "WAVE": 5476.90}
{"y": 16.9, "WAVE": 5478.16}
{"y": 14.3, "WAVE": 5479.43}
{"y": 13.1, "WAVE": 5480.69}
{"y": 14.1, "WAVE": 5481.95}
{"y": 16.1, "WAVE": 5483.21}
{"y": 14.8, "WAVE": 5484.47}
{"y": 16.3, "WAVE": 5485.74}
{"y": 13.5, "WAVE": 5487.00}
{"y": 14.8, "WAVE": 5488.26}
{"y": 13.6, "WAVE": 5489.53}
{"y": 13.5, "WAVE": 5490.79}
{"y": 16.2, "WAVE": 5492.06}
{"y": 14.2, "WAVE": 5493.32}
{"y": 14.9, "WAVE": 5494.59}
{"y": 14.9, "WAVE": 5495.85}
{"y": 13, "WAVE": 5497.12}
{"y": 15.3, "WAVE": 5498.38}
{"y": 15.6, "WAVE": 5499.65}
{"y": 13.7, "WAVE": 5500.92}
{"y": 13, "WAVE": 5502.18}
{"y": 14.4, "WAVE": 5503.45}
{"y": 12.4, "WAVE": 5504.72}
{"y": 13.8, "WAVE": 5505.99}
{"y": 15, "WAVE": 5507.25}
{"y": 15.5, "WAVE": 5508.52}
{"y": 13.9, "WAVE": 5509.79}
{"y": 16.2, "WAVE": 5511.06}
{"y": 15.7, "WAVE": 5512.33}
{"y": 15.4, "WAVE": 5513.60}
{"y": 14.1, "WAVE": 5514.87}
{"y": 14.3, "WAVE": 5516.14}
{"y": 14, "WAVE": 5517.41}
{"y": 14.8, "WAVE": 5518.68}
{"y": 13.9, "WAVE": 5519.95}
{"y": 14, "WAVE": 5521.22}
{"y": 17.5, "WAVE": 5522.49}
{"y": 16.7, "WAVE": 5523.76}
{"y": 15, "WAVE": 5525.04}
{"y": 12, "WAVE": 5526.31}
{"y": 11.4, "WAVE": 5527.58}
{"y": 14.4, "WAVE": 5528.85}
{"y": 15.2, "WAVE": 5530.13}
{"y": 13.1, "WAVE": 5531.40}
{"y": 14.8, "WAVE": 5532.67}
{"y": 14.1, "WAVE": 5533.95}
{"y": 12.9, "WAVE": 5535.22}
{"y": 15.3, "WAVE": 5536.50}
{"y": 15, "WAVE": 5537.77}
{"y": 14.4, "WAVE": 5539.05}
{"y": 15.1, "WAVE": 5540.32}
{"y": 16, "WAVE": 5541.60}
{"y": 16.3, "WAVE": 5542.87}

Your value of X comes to -0.12 mag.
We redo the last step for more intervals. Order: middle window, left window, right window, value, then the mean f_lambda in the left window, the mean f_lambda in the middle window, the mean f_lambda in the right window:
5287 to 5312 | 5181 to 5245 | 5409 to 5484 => -0.09 mag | 13.8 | 15.6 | 15.4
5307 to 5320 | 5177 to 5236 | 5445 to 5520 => -0.10 mag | 13.4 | 15.4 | 15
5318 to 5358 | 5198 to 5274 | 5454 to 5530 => -0.04 mag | 14.3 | 15.1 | 14.9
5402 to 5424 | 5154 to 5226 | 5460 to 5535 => -0.05 mag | 13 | 15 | 14.8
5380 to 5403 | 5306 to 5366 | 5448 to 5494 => 0.06 mag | 15.3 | 14.5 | 15.3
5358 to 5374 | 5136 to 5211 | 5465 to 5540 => -0.06 mag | 12.9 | 14.8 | 14.7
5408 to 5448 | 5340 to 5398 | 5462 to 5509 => -0.01 mag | 15.2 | 15.2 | 14.9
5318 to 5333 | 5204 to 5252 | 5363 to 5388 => 0.04 mag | 14.5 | 14.4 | 15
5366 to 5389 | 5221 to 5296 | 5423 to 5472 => 0.02 mag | 14.8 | 15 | 15.5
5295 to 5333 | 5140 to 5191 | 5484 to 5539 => -0.12 mag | 12.8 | 15.1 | 14.5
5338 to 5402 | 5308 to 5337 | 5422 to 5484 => 0.00 mag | 14.9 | 15.1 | 15.4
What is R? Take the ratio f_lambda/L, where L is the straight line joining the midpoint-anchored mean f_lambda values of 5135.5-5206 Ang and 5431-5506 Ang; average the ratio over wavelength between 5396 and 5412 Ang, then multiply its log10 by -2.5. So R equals 0.07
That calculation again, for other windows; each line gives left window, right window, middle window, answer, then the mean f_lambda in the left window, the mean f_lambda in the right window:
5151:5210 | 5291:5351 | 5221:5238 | -0.10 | 12.5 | 15.1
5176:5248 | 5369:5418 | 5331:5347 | -0.07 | 13.7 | 14.6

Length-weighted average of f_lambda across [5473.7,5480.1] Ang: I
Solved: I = 15.1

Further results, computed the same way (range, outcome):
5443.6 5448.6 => 14.3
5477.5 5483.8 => 14.9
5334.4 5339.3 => 15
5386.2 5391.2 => 15.4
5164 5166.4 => 11.6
